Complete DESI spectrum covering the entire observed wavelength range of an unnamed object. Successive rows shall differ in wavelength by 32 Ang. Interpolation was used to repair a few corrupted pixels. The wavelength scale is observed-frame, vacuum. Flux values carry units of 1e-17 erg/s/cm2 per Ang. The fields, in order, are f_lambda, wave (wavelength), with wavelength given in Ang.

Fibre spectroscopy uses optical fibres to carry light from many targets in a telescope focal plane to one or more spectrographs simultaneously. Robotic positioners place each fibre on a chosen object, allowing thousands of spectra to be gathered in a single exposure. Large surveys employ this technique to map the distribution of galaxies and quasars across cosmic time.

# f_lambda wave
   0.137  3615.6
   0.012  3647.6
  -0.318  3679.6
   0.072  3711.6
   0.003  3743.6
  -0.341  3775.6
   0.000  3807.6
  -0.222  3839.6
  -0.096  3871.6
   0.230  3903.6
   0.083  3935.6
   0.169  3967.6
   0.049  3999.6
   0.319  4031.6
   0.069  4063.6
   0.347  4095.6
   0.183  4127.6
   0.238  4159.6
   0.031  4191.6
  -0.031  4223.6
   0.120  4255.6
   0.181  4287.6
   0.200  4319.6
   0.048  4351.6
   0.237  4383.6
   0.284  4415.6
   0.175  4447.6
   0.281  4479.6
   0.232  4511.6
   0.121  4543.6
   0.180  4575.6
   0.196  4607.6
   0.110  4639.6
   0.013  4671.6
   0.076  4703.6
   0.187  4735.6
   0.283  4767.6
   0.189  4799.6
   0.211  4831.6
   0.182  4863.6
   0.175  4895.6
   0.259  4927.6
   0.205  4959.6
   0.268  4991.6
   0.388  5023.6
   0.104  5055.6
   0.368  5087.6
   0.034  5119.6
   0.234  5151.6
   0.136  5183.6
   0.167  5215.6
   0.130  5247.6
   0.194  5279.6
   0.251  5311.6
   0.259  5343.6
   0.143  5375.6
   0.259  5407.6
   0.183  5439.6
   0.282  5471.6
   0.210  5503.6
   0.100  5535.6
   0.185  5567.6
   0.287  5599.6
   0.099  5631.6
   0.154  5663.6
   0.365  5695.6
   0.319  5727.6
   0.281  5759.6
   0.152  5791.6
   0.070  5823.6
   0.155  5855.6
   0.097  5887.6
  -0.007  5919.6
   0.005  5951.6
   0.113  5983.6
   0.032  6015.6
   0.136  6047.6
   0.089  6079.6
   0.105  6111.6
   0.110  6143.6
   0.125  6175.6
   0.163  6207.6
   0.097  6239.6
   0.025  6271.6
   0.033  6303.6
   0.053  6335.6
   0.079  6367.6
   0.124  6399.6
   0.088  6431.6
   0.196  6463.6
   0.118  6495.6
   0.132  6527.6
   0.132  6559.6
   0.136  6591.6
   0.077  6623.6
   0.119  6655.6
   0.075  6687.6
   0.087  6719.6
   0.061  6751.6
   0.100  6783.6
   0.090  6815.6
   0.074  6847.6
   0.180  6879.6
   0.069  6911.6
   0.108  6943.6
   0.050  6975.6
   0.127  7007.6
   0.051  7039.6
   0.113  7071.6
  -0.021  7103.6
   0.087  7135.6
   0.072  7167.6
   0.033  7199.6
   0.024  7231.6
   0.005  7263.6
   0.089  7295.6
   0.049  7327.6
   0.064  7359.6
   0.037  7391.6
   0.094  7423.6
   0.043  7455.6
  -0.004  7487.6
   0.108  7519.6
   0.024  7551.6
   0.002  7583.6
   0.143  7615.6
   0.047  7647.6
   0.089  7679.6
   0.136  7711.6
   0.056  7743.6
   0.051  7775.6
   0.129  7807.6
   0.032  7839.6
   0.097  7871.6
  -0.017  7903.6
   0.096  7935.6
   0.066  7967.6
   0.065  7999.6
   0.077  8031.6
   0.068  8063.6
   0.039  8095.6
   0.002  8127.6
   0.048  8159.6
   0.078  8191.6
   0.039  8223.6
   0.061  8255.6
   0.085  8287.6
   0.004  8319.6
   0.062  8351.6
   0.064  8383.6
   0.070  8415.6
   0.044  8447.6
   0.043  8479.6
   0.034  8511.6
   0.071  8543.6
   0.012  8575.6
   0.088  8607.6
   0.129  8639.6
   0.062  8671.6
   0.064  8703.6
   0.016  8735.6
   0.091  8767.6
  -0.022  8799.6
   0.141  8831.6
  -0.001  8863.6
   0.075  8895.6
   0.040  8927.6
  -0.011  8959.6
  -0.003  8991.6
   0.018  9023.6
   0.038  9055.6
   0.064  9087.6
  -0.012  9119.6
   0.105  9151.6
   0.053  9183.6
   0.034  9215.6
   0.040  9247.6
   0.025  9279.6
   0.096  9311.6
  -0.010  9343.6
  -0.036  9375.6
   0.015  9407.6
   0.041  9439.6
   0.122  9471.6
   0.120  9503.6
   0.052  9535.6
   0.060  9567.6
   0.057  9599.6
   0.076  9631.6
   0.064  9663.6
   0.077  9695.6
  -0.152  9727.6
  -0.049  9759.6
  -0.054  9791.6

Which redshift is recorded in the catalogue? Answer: 0.143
